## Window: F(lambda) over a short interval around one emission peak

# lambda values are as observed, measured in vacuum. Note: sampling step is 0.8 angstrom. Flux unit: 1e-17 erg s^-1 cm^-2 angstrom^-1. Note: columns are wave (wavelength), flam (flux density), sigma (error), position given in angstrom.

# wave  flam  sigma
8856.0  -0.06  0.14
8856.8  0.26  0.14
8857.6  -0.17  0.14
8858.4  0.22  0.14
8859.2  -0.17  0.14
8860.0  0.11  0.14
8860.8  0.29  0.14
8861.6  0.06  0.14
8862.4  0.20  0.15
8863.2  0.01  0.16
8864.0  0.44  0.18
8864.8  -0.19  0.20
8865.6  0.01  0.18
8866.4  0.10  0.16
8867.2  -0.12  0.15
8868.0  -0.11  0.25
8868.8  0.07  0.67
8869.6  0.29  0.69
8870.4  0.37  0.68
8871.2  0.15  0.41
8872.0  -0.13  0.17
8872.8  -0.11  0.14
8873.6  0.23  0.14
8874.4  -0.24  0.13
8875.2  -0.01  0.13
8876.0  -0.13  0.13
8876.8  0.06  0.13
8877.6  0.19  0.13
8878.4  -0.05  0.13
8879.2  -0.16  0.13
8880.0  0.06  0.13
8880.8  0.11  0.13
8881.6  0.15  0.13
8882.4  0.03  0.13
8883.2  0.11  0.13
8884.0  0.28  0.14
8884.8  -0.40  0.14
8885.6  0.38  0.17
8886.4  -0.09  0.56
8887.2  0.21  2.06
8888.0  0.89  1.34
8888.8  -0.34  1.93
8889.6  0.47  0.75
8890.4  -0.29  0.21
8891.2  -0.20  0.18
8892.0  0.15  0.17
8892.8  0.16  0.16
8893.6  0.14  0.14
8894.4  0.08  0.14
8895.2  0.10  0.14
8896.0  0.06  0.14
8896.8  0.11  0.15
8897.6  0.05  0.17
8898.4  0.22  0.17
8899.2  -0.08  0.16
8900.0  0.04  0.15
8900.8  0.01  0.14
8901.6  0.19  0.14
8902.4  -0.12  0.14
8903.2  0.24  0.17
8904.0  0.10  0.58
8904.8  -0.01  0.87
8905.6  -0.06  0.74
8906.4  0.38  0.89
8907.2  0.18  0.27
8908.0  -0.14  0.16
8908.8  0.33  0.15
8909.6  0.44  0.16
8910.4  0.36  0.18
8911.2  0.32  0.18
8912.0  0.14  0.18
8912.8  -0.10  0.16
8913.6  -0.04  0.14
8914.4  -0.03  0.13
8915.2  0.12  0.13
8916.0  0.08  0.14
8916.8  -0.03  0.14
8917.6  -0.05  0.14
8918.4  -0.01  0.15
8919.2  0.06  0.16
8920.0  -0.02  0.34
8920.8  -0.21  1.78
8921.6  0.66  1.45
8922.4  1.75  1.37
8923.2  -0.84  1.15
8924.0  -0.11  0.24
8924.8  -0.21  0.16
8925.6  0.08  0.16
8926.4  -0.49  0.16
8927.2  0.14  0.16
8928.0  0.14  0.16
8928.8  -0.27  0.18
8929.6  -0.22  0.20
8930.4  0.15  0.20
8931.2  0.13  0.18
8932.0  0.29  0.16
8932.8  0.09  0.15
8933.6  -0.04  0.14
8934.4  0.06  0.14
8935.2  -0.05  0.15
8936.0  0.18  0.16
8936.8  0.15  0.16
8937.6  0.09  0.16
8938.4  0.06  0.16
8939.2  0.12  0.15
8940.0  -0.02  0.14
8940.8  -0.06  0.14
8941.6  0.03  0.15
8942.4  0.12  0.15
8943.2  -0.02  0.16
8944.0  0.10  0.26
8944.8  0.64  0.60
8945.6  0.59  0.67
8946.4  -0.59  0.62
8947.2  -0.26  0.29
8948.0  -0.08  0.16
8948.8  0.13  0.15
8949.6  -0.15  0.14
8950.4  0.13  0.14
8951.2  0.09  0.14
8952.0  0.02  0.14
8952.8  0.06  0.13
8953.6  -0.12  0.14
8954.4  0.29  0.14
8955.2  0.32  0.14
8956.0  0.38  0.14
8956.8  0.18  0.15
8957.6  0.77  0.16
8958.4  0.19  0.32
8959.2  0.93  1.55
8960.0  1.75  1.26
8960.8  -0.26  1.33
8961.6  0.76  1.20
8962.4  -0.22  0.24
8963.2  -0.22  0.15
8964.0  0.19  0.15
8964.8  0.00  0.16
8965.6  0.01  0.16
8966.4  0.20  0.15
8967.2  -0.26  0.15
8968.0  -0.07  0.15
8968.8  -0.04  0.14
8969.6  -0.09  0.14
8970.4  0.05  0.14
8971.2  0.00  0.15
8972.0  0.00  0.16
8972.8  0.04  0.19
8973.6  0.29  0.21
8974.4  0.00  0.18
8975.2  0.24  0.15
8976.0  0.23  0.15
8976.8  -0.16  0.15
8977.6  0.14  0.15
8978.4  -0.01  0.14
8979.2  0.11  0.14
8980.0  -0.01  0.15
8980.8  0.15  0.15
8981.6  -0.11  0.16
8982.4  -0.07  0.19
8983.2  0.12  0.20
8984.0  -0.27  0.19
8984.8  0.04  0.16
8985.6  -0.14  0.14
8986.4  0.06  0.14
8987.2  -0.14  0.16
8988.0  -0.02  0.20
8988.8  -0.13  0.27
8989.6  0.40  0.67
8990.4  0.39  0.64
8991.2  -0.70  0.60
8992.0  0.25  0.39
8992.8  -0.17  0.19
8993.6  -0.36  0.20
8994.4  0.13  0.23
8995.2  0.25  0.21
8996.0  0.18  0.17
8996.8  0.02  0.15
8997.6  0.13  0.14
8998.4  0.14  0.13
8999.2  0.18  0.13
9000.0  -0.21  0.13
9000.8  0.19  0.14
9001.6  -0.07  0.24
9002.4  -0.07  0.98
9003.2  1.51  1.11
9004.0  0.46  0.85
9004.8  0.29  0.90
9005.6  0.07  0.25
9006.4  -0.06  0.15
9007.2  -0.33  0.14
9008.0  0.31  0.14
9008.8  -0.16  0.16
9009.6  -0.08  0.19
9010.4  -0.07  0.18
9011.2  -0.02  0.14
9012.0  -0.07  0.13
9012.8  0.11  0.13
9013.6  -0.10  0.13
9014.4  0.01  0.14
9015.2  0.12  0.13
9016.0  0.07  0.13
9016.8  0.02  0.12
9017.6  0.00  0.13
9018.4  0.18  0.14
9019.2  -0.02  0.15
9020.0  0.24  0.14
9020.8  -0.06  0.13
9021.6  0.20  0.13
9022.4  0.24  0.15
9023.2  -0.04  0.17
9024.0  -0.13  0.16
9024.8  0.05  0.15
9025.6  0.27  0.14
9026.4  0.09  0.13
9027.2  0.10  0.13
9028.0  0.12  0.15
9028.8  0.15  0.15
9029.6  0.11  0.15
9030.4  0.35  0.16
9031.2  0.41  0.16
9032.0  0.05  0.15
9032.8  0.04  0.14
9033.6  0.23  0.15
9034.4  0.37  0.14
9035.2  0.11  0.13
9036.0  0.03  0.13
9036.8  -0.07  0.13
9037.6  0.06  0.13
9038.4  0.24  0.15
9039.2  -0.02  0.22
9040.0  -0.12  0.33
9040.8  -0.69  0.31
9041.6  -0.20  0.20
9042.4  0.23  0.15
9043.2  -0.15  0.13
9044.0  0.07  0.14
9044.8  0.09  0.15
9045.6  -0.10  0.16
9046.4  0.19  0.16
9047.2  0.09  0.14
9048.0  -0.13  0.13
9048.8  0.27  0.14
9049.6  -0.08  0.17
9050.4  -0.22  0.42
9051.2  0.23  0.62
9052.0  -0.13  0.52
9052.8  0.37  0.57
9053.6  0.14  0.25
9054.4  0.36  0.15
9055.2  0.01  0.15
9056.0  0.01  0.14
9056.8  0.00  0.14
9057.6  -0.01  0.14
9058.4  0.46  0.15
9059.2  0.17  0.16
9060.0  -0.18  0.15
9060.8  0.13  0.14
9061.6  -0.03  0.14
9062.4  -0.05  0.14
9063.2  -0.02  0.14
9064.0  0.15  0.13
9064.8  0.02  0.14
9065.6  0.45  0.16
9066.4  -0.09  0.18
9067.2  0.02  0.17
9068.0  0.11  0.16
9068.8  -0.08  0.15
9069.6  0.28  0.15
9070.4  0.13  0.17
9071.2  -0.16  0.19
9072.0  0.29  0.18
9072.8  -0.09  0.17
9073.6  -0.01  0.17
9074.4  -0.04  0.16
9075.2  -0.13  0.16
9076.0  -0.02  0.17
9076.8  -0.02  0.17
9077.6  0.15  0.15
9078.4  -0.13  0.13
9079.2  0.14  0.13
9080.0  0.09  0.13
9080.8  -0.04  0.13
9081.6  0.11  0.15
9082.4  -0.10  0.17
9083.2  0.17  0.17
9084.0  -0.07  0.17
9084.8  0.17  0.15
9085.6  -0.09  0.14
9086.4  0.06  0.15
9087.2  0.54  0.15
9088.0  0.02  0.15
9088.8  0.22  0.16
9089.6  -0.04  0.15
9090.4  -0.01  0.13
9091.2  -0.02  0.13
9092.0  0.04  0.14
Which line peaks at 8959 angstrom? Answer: Hgamma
